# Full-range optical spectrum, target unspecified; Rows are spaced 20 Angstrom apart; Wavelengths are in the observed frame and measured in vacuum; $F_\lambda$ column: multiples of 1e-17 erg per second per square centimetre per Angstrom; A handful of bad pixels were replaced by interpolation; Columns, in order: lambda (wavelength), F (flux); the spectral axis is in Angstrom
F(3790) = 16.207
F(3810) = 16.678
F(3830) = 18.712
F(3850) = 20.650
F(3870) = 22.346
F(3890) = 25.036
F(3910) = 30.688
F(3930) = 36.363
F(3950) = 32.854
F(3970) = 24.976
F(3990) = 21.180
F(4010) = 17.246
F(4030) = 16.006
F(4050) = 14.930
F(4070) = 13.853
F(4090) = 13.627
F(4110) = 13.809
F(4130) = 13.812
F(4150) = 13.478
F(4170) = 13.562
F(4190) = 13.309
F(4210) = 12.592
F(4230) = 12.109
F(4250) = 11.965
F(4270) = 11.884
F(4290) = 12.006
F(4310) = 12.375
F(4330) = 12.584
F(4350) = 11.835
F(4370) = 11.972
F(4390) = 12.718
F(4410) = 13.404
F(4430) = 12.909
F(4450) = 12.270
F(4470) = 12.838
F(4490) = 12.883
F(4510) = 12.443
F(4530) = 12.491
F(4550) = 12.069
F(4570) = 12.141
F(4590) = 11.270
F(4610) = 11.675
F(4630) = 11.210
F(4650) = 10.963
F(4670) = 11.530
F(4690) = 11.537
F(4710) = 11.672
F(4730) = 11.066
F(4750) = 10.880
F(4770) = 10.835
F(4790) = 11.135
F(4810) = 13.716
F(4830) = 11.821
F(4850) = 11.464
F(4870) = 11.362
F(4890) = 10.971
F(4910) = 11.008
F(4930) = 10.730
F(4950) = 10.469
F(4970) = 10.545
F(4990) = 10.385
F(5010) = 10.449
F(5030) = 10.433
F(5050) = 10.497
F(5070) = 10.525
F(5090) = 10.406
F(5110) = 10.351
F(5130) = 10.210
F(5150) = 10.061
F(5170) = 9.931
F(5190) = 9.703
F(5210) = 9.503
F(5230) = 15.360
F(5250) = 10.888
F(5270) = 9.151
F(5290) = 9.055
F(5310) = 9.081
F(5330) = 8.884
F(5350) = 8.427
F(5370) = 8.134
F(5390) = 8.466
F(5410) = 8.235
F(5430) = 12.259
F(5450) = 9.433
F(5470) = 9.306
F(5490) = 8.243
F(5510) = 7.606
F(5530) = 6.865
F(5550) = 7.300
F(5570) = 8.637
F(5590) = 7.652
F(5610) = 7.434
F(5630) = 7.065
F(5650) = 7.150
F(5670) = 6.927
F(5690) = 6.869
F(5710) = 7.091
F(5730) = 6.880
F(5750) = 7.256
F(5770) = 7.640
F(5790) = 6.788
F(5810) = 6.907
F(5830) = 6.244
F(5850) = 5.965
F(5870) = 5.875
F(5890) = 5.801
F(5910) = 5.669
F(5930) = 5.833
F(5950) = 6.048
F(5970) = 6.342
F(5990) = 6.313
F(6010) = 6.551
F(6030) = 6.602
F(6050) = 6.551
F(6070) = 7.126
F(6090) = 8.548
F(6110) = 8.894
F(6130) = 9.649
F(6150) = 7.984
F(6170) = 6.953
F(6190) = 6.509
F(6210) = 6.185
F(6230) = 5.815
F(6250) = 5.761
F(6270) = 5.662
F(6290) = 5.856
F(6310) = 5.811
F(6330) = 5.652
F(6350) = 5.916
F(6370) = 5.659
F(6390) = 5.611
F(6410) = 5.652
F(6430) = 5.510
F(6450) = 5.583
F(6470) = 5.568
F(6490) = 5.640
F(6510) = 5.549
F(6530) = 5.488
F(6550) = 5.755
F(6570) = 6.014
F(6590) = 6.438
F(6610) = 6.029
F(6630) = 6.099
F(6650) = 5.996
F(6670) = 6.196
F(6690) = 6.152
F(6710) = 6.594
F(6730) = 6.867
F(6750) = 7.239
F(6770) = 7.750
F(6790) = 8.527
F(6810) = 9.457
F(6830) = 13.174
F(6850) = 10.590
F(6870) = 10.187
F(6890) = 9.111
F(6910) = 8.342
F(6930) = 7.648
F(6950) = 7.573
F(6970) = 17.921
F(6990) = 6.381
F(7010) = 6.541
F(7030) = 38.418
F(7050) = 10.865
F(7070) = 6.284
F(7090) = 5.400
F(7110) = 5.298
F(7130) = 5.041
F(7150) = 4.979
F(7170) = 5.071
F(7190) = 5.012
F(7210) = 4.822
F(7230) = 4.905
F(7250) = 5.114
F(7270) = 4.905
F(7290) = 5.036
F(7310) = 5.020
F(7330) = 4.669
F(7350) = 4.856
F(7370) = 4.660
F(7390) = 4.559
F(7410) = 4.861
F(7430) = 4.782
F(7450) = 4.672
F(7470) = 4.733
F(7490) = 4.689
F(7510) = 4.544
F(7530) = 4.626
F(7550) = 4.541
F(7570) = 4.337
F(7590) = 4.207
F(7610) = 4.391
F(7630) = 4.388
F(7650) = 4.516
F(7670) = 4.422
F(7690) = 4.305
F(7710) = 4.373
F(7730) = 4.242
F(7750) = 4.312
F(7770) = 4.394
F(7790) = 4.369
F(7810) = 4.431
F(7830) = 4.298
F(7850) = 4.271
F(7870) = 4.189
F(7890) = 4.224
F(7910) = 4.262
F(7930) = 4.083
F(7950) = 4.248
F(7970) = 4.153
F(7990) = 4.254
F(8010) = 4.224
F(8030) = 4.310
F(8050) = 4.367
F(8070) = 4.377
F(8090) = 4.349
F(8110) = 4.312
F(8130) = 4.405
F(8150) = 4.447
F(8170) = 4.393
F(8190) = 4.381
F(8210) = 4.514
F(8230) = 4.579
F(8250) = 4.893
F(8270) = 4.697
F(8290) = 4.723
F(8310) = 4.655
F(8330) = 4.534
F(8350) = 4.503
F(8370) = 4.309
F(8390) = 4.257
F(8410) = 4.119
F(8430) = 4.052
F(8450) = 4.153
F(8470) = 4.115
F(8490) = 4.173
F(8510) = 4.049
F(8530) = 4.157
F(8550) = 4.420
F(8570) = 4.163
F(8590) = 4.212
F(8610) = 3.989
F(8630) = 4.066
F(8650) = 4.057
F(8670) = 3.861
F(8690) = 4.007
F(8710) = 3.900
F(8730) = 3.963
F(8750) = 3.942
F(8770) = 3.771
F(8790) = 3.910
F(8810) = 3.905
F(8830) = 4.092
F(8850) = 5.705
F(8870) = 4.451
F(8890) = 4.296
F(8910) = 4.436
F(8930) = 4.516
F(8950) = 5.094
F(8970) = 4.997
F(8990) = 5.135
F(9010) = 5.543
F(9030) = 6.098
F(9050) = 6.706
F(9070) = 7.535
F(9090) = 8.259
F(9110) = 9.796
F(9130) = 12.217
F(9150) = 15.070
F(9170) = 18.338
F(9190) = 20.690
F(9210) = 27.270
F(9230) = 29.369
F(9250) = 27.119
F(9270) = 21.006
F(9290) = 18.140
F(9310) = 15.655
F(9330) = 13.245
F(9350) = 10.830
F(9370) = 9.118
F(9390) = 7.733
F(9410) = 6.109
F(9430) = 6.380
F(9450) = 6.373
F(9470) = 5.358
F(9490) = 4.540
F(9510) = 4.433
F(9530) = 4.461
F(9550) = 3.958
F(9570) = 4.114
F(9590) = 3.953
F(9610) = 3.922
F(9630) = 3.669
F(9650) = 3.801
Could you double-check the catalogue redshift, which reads 0.40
